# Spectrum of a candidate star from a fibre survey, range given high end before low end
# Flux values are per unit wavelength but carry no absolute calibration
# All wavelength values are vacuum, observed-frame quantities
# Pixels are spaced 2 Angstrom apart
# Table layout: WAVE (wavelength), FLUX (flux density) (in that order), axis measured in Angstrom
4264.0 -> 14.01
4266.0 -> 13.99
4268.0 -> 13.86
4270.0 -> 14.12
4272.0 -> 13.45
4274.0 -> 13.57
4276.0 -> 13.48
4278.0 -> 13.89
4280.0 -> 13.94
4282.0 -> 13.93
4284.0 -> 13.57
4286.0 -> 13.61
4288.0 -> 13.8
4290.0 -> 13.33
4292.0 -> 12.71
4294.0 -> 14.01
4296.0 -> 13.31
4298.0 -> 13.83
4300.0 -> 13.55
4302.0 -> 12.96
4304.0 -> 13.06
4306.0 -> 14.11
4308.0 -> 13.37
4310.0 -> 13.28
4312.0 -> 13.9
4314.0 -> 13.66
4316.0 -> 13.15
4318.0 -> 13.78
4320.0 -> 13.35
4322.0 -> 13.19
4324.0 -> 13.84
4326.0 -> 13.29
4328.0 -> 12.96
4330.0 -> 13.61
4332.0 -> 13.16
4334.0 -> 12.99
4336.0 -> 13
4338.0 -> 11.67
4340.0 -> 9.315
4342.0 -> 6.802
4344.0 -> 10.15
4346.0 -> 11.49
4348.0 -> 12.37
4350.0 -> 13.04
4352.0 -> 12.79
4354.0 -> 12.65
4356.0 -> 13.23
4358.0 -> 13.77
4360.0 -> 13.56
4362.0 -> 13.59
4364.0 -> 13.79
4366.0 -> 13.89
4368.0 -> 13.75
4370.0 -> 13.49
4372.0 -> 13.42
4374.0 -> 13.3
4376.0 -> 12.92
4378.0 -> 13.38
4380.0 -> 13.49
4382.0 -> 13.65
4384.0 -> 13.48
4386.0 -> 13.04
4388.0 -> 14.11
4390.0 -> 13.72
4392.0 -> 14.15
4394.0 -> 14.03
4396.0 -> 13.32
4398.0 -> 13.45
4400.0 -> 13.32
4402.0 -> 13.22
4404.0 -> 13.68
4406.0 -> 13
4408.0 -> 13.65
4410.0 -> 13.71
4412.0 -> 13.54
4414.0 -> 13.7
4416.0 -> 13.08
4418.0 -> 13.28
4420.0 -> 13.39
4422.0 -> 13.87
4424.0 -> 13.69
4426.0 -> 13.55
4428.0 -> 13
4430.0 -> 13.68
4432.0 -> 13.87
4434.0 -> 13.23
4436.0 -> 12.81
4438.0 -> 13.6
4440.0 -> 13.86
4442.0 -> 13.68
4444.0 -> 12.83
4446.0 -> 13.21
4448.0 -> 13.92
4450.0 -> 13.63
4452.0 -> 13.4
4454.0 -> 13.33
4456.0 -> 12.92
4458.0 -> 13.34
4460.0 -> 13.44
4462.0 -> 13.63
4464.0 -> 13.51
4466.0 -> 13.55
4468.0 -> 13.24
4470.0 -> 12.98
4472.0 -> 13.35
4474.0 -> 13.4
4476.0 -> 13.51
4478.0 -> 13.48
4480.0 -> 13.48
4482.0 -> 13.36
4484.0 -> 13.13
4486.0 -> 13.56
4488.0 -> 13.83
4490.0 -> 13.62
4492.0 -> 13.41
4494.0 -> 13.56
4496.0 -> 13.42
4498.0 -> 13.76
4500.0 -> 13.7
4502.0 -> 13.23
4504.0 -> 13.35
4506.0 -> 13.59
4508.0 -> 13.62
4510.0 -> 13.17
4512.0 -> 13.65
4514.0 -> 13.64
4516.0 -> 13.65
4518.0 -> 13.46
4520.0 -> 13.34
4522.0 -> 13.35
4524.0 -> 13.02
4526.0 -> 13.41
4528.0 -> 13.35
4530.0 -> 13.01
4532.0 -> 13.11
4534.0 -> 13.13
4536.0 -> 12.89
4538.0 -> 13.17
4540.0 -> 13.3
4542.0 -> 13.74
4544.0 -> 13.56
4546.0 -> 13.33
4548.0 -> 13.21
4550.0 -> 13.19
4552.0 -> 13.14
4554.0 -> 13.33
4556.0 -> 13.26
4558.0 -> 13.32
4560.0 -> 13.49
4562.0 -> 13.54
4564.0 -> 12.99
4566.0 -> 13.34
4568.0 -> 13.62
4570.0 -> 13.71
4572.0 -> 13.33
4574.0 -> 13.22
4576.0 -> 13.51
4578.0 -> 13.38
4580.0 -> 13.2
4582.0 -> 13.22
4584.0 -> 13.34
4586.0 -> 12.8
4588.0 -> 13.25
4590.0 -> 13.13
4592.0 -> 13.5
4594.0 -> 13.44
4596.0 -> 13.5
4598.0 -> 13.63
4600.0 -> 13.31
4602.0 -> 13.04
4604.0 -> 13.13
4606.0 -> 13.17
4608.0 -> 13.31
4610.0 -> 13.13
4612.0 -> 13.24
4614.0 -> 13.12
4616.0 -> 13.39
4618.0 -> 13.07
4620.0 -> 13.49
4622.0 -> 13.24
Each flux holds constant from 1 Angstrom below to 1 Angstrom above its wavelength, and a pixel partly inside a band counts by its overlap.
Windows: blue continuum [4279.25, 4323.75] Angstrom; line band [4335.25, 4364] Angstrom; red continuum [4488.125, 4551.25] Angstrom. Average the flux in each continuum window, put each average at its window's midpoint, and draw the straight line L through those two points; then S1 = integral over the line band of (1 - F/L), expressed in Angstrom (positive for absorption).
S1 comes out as 3.1 Angstrom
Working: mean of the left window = 13.5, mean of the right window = 13.4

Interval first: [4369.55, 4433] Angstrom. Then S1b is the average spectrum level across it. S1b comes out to 13.5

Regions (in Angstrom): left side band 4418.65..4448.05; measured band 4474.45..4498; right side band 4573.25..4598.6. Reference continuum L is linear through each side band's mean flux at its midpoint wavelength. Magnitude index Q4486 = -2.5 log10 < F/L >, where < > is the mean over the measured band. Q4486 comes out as -0.01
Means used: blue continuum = 13.5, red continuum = 13.3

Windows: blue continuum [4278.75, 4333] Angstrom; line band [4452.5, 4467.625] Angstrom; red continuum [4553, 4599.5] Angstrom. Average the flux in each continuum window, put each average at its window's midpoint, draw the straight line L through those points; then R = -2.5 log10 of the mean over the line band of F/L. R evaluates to 0.00 mag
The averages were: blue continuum 13.5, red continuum 13.3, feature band 13.4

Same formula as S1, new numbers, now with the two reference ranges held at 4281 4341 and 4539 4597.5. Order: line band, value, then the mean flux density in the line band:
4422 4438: -0.2 Angstrom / 13.4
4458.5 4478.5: -0.2 Angstrom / 13.4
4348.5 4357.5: 0.2 Angstrom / 12.9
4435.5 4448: -0.1 Angstrom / 13.4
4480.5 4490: -0.1 Angstrom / 13.5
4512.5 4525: -0.1 Angstrom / 13.4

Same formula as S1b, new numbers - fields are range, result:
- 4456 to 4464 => 13.4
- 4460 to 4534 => 13.4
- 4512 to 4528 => 13.4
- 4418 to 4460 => 13.4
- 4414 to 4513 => 13.4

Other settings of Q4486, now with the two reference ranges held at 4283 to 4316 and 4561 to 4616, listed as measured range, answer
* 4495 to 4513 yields -0.01 mag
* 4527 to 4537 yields 0.02 mag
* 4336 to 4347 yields 0.30 mag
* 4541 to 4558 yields 0.00 mag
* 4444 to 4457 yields 0.00 mag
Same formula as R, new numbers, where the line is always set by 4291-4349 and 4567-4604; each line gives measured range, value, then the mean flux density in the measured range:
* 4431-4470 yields -0.03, 13.4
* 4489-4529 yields -0.02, 13.5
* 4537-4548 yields -0.01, 13.4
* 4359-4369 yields -0.07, 13.7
